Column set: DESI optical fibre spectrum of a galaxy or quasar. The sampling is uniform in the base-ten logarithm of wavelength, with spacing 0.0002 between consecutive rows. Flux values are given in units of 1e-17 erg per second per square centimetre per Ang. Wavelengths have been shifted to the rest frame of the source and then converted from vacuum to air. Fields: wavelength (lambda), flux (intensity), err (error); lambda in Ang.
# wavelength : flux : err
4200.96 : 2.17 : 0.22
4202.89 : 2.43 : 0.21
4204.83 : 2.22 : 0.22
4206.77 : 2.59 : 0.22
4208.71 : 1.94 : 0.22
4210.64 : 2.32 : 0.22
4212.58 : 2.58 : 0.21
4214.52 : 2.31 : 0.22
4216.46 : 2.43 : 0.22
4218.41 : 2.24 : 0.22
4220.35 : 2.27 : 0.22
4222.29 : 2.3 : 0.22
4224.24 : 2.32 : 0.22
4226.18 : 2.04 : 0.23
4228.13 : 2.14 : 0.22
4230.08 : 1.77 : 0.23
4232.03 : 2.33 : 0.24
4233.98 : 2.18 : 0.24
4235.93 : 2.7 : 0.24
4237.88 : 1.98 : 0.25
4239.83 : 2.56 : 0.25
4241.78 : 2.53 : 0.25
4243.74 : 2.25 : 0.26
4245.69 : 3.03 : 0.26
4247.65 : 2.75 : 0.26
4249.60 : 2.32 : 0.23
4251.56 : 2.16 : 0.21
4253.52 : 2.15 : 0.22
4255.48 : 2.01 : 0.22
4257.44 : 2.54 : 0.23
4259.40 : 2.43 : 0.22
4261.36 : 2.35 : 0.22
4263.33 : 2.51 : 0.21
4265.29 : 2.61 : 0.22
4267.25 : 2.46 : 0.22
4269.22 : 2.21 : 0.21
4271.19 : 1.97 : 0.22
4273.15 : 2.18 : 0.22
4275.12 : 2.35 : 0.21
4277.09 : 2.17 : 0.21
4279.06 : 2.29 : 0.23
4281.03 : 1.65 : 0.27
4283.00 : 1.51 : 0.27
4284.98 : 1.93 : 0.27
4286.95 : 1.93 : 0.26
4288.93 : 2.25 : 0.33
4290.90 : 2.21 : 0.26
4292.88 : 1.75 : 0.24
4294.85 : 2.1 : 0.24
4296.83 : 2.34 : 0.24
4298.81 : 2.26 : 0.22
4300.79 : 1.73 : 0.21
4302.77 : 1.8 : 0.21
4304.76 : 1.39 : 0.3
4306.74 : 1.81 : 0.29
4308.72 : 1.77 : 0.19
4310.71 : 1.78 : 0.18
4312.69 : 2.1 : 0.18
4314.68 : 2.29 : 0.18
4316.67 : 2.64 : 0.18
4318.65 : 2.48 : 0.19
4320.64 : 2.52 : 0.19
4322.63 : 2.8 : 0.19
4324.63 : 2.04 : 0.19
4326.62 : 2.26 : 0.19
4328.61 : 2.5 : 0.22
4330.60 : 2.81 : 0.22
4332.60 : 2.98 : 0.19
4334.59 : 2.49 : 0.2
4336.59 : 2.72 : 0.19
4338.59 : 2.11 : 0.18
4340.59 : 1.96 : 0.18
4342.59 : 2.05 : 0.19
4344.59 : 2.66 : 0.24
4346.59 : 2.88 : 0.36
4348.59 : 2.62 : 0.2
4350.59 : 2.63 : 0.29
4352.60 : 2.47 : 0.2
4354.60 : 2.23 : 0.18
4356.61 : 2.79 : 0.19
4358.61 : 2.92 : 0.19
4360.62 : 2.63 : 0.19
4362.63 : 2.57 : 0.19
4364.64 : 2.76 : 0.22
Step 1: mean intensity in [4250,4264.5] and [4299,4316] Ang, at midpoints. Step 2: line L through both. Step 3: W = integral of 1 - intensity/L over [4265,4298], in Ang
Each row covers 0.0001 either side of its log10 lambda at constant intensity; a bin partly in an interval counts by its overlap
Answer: -0.1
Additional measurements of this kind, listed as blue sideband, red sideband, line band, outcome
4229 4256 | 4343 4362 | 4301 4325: 4.0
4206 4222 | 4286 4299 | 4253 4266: -1.0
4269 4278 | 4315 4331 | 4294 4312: 3.6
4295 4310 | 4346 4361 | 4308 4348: -2.5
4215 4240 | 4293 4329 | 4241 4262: -1.9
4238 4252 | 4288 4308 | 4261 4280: -0.6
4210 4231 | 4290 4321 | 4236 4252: -2.0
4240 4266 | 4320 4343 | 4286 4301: 2.2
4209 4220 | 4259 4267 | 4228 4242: 0.8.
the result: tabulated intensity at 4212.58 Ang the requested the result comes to 2.58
